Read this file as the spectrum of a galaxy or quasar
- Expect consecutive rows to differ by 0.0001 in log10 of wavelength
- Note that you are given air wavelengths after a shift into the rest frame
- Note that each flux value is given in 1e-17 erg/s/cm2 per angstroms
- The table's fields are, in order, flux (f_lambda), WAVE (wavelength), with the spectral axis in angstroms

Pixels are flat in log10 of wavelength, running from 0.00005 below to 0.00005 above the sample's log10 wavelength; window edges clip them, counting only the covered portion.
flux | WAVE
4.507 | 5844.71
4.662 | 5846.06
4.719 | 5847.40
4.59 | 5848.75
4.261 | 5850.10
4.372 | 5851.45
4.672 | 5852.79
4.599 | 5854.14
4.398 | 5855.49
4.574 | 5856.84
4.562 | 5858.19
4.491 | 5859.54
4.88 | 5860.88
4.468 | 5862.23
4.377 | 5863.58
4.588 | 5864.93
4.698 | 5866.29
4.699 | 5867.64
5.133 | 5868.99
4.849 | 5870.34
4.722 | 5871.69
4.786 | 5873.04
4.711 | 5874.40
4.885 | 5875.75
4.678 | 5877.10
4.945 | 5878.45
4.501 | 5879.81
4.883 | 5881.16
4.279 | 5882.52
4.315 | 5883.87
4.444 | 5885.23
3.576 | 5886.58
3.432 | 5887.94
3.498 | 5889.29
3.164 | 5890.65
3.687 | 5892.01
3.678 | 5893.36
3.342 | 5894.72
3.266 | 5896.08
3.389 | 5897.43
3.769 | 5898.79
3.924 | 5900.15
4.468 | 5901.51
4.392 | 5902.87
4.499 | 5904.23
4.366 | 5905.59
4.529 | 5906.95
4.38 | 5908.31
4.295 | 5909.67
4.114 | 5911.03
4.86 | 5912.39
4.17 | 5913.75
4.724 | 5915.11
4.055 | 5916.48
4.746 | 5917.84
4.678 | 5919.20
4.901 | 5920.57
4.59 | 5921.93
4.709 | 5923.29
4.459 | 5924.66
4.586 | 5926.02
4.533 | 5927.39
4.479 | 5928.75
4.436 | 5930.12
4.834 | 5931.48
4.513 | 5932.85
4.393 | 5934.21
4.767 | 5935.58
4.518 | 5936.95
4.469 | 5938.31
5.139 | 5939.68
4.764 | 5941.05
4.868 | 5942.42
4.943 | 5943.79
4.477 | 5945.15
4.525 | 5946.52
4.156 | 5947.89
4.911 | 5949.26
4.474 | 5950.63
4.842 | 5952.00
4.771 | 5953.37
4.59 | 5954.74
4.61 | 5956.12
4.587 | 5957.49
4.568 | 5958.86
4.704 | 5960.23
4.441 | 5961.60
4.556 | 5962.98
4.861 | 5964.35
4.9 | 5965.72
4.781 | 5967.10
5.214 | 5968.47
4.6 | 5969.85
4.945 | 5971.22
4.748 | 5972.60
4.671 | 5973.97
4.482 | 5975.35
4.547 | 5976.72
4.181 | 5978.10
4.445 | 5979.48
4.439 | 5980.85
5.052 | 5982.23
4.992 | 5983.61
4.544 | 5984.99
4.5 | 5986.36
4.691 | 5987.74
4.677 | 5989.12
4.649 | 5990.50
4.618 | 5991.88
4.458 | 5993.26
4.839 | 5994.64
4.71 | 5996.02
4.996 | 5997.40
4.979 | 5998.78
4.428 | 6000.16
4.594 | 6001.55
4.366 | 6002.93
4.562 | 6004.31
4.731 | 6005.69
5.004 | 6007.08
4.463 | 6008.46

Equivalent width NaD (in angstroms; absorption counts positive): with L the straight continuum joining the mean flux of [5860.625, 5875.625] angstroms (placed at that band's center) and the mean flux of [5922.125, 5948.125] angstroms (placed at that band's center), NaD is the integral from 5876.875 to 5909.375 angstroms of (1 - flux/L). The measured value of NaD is 4.4 angstroms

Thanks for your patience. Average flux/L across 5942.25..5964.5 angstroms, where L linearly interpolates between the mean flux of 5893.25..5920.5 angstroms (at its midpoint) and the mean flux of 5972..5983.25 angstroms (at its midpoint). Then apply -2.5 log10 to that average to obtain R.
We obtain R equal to -0.042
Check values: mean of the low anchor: 4.21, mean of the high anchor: 4.58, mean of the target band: 4.63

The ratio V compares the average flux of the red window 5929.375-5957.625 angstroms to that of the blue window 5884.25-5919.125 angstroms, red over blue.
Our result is 1.15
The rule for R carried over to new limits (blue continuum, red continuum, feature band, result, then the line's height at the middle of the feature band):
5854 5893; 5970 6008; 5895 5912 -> 0.10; 4.49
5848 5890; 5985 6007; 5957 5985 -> -0.01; 4.63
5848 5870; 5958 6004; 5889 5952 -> 0.06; 4.63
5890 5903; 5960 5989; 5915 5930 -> -0.14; 4.01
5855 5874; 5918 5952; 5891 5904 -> 0.23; 4.65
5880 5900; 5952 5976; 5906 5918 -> -0.09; 4.06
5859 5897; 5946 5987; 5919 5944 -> -0.03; 4.52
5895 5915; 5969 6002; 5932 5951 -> -0.06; 4.39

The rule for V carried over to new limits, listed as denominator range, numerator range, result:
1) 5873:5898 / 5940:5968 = 1.15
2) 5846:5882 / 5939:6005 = 1.00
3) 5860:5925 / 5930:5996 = 1.07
